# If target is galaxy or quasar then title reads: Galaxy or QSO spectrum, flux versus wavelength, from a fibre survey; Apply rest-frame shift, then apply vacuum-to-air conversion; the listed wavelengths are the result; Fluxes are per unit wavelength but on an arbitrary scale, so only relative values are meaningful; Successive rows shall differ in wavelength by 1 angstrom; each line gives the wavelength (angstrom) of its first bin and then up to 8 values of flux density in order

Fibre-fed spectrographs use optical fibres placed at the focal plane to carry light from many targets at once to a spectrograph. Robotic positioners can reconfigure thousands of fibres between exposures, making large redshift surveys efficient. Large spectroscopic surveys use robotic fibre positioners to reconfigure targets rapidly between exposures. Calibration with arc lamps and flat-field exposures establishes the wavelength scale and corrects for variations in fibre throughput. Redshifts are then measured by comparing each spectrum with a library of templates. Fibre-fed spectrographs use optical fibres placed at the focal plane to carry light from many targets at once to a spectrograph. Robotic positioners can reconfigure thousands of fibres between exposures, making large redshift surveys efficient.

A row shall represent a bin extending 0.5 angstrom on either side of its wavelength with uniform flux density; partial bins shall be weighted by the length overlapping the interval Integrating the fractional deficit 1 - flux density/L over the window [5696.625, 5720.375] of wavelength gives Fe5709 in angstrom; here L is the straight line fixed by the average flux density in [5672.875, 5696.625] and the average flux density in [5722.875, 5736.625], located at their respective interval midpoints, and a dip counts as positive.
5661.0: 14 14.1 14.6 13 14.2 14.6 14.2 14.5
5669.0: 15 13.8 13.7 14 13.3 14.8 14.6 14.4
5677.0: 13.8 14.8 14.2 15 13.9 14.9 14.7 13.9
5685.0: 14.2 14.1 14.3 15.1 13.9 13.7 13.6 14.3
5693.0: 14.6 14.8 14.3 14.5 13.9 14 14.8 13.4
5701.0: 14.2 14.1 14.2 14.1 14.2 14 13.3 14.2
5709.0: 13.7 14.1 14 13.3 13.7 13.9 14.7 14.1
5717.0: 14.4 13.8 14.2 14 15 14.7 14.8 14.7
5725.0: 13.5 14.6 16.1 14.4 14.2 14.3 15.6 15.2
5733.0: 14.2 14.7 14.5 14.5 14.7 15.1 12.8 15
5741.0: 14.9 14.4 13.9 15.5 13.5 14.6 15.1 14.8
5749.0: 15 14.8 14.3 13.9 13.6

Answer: 0.8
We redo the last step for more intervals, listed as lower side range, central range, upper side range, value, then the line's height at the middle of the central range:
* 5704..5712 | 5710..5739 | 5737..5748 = -0.5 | 14.2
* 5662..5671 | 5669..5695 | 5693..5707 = -0.2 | 14.2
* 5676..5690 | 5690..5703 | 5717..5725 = 0.2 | 14.4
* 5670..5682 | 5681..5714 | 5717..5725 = 0.4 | 14.3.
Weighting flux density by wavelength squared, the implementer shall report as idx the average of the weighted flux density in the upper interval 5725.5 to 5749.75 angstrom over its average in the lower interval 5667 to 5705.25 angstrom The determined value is 1.05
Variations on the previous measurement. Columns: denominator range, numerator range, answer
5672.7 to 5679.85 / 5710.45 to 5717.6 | 0.99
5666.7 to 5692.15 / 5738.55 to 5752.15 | 1.04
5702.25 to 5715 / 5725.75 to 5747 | 1.06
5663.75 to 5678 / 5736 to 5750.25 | 1.05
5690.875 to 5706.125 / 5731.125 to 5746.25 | 1.04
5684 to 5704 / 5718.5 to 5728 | 1.04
